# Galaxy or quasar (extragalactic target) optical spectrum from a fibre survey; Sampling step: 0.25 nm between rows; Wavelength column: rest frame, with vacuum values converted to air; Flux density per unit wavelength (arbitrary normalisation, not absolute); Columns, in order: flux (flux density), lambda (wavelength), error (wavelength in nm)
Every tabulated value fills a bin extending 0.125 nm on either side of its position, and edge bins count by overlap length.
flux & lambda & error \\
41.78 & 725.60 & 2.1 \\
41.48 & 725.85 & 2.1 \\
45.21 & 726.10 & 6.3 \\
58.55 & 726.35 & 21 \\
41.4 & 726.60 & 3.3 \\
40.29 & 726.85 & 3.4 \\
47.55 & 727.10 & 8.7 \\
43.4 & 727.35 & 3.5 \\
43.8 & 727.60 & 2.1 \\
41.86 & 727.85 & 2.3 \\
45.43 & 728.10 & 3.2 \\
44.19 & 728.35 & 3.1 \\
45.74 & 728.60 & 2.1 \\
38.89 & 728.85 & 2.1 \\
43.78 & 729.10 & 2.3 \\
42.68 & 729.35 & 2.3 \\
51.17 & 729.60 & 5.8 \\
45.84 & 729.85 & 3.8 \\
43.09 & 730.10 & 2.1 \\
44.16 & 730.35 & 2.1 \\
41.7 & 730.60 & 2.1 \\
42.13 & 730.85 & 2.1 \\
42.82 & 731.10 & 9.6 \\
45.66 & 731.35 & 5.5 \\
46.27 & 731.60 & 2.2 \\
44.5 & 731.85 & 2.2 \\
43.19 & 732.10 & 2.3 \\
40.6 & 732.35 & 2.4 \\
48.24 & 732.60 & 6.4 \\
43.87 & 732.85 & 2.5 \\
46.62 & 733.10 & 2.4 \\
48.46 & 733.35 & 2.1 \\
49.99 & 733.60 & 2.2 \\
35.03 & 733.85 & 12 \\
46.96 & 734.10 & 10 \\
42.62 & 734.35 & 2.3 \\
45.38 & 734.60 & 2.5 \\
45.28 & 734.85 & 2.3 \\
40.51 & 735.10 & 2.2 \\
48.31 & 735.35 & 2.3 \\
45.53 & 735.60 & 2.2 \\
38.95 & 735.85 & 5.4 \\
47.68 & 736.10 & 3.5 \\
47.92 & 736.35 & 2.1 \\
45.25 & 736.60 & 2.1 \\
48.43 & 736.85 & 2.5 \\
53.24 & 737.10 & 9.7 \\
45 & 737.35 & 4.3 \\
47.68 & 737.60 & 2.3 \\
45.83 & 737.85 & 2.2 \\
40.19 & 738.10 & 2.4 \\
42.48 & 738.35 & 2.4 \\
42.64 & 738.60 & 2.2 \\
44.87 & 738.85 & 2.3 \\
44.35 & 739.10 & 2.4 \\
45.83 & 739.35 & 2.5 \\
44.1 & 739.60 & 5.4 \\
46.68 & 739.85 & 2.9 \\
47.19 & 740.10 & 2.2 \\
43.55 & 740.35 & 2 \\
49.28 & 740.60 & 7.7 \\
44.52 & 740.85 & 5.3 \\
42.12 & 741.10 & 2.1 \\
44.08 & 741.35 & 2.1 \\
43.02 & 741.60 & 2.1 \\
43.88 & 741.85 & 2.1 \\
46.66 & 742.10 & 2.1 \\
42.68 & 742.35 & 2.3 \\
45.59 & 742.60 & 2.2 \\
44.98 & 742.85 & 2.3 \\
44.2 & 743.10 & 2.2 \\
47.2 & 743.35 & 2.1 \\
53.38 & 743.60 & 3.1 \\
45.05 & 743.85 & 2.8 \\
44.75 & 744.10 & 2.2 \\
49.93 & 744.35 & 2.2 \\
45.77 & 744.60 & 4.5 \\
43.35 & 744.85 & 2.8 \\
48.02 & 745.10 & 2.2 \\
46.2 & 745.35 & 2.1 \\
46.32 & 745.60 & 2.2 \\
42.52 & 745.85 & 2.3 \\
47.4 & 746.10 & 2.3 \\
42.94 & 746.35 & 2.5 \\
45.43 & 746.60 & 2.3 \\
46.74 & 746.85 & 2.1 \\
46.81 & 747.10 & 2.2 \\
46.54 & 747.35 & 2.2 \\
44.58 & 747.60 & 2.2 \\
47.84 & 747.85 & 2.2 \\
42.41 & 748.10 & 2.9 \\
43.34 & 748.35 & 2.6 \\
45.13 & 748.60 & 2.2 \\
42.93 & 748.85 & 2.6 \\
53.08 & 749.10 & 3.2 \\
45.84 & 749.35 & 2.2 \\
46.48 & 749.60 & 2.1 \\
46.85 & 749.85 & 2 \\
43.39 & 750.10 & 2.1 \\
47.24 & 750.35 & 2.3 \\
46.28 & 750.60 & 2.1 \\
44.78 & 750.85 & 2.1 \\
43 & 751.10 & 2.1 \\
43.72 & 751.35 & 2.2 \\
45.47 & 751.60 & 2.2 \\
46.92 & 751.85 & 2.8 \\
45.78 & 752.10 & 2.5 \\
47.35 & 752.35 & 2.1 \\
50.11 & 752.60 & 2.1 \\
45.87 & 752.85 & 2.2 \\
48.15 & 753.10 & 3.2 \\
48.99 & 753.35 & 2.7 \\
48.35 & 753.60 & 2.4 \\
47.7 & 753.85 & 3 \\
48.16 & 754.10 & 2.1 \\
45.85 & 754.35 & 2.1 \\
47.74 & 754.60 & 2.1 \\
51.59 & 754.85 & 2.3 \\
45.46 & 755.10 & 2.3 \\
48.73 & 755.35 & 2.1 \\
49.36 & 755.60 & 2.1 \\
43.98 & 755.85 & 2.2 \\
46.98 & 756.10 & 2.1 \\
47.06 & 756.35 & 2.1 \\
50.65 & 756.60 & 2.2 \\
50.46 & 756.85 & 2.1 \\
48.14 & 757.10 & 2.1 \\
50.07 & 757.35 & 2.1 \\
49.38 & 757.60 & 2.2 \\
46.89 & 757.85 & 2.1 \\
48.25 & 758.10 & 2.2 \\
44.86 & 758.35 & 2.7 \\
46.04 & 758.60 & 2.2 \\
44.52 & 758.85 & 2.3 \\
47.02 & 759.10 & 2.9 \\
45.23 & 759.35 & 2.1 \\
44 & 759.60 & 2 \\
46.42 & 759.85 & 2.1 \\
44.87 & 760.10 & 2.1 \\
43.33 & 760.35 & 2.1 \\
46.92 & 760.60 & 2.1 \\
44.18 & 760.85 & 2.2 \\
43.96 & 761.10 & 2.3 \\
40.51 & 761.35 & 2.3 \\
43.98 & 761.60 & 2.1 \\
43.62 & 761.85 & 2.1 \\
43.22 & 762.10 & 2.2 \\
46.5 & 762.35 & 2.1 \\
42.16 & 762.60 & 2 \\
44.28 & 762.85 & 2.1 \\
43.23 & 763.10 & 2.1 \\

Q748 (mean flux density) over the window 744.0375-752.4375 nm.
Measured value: 45.7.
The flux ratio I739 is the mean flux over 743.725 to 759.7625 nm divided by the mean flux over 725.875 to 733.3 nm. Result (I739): 1.04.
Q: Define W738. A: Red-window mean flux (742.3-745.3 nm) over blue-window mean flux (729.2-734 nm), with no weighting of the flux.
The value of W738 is 1.04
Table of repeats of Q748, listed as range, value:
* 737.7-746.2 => 45.3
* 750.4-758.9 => 47.3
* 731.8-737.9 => 45.4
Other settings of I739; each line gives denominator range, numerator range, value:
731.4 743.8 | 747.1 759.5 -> 1.04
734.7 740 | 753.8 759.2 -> 1.05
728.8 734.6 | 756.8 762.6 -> 1.03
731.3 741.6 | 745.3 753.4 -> 1.02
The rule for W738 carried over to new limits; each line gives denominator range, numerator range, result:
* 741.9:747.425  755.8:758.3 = 1.05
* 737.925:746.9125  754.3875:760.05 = 1.05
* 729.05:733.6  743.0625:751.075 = 1.03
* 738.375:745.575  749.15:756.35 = 1.03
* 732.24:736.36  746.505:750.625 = 1.03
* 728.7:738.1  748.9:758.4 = 1.05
